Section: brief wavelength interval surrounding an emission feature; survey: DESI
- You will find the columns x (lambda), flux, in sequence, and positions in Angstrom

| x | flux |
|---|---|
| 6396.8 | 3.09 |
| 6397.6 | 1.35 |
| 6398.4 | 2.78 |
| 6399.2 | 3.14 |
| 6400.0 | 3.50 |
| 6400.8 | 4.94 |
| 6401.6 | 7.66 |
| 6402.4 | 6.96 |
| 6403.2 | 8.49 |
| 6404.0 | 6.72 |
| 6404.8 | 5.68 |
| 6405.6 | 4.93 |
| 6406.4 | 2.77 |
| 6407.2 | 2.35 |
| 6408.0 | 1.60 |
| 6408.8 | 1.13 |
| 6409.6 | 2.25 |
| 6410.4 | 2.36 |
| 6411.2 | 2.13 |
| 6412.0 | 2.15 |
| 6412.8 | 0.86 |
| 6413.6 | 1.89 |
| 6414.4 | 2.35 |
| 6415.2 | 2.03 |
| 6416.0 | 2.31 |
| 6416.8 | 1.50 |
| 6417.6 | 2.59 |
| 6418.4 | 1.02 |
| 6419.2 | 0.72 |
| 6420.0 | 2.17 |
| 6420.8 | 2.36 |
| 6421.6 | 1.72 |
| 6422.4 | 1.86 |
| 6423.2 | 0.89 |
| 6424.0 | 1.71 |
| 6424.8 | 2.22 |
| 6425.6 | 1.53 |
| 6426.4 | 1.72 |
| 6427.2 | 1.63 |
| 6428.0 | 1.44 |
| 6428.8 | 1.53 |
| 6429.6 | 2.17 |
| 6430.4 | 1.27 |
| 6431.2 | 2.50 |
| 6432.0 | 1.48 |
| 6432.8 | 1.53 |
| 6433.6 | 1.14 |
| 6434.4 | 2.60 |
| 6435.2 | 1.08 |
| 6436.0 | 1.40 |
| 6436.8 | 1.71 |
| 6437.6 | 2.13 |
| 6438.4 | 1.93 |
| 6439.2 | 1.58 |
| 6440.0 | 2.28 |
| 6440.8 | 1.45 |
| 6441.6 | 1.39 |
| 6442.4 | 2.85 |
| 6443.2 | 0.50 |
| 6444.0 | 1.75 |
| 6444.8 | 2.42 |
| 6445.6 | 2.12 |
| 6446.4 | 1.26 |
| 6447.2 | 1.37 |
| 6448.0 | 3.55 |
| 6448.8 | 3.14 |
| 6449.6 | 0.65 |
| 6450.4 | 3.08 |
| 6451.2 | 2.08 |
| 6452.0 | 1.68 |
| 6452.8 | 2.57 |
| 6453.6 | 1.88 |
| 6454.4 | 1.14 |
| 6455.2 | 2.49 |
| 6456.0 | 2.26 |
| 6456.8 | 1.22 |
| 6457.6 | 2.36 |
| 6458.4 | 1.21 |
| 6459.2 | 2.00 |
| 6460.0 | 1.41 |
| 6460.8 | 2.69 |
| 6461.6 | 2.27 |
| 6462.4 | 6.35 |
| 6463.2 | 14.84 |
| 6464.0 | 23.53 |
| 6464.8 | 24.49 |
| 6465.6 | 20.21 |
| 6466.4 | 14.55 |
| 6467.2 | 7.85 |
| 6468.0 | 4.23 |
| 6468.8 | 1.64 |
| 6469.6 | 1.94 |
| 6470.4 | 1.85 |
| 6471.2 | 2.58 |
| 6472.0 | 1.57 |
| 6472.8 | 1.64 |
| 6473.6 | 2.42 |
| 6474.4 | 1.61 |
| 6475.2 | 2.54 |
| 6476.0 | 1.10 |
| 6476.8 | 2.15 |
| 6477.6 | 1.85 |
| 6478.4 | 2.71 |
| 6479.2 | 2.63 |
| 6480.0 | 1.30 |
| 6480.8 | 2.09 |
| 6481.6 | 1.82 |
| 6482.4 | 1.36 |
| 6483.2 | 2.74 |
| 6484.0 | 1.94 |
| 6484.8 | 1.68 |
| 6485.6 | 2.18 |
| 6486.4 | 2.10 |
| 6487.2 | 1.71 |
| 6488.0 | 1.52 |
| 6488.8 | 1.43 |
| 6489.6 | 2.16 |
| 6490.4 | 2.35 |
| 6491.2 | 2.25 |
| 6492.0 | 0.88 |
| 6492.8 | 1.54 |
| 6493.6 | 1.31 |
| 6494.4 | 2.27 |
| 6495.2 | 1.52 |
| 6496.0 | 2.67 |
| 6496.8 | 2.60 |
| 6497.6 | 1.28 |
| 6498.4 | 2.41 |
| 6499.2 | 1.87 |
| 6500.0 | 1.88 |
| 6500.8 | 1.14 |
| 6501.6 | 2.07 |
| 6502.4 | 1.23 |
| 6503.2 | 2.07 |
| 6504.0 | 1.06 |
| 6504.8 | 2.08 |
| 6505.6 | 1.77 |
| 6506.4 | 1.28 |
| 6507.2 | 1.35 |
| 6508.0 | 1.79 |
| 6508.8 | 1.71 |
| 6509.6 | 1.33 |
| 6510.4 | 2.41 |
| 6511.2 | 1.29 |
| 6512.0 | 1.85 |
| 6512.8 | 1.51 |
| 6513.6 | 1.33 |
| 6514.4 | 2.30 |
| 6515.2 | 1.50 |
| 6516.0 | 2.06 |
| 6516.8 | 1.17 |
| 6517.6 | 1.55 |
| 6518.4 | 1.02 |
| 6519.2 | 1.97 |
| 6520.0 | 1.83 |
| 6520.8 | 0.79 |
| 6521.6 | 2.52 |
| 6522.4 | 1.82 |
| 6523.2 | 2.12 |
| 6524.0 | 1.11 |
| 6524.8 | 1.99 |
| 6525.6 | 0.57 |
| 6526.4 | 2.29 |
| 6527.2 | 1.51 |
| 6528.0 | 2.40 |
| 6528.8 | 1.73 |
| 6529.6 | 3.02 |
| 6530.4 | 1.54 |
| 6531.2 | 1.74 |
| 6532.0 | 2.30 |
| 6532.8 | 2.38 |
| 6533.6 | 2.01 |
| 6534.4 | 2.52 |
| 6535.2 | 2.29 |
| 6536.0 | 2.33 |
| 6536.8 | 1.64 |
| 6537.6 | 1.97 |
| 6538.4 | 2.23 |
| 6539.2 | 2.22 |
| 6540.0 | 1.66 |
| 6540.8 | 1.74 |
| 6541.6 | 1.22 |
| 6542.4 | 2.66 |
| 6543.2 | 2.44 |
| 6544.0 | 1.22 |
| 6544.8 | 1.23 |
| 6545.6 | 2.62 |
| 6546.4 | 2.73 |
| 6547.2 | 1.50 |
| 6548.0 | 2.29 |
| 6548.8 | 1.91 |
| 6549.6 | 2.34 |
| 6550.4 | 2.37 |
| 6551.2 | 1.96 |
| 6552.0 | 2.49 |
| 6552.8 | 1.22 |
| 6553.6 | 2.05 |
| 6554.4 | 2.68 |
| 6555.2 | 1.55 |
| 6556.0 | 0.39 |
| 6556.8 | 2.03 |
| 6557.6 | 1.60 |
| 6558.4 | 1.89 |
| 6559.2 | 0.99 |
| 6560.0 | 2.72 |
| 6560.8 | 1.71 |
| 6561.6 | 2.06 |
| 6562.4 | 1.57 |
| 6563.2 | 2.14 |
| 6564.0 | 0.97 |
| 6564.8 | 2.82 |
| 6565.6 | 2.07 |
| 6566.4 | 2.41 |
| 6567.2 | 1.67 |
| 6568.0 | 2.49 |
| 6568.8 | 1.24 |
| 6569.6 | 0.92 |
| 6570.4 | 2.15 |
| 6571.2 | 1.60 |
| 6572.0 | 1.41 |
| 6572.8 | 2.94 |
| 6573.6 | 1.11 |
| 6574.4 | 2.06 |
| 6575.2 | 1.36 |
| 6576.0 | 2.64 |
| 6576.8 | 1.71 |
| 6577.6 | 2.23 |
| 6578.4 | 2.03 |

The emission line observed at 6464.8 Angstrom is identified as [O III]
